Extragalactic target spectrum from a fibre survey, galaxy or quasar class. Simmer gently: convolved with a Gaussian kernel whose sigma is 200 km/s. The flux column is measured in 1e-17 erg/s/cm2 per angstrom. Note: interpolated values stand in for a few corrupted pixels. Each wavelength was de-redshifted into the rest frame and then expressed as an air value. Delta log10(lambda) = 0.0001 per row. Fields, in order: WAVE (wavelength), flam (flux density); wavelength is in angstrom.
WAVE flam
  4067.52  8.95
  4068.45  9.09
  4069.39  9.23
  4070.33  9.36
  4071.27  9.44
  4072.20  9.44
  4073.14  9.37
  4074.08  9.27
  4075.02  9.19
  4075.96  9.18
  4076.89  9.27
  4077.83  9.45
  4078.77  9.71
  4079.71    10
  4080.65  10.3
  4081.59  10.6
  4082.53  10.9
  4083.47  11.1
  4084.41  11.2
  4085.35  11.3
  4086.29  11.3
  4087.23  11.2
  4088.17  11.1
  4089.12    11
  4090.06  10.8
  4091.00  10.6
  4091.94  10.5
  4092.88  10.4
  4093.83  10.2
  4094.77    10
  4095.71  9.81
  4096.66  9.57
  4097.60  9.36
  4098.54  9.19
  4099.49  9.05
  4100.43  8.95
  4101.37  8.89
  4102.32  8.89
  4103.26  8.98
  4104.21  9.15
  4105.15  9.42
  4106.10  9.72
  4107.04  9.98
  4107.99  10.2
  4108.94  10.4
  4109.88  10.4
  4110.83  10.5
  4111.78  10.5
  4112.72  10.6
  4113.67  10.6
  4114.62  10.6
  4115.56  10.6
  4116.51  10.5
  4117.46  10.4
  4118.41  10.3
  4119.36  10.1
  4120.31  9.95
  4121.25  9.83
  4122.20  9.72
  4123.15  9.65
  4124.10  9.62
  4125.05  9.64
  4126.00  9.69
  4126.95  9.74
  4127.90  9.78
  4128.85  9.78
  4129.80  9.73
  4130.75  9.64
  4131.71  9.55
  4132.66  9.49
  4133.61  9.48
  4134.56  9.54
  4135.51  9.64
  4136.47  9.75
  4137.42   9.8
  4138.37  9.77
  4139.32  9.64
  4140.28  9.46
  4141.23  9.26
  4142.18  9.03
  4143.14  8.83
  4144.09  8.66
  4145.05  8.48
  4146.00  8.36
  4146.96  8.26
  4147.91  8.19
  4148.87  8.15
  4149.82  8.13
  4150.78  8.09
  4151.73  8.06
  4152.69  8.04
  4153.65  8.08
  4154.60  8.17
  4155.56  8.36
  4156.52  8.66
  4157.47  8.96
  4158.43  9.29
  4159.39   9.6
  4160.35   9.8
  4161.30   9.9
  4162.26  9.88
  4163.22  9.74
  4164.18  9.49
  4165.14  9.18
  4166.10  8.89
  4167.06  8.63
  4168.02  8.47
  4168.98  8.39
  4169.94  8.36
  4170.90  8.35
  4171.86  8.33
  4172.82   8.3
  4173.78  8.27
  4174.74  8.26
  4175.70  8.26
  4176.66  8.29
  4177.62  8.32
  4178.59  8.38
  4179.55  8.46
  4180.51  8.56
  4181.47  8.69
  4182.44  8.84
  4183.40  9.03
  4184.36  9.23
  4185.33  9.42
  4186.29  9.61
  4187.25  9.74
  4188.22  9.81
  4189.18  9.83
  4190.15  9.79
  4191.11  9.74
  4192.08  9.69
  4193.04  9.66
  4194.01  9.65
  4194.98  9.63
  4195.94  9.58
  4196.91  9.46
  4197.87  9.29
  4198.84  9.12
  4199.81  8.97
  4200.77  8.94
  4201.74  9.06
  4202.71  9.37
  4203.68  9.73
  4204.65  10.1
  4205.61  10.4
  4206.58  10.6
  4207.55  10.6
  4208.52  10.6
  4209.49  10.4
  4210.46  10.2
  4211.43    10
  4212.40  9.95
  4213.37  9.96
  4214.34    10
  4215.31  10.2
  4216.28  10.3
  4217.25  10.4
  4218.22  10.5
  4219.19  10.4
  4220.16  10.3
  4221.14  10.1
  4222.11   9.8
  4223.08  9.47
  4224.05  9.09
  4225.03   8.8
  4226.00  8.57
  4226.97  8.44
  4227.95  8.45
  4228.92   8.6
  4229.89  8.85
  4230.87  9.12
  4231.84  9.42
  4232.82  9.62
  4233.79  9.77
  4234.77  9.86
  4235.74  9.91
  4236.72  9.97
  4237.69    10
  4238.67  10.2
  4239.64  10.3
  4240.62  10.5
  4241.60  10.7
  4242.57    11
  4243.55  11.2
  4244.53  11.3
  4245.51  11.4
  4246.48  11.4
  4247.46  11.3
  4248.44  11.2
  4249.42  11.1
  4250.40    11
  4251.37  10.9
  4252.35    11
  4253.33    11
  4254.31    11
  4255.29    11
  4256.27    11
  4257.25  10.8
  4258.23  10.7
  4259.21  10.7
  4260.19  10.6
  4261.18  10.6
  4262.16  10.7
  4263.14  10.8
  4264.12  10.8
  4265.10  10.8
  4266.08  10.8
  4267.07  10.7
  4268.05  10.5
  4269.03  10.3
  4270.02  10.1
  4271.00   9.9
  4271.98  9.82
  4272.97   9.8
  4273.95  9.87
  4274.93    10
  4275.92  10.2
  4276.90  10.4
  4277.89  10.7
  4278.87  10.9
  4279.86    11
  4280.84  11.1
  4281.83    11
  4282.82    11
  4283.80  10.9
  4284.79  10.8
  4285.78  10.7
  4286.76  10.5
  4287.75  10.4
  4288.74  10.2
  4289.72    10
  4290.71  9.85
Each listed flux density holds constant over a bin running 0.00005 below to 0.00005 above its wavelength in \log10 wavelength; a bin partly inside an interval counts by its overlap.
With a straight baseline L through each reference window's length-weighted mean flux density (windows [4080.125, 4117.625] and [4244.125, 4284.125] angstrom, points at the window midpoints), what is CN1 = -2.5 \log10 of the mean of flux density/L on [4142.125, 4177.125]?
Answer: 0.201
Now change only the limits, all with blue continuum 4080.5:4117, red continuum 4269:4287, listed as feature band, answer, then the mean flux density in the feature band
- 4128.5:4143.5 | 0.08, 9.52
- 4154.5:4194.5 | 0.15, 9.01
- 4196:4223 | 0.05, 9.94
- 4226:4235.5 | 0.14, 9.12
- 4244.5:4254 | -0.07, 11.2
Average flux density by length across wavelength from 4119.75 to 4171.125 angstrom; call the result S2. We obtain 9.13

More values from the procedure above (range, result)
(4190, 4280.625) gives 10.2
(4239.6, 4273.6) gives 10.8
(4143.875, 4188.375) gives 8.72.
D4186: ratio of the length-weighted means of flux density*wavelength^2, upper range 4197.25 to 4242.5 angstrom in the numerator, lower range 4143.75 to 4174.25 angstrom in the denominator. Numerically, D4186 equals 1.16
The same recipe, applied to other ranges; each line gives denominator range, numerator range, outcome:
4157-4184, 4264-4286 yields 1.25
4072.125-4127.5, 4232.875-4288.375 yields 1.14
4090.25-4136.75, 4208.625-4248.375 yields 1.07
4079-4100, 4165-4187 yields 0.86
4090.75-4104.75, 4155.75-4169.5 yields 0.99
